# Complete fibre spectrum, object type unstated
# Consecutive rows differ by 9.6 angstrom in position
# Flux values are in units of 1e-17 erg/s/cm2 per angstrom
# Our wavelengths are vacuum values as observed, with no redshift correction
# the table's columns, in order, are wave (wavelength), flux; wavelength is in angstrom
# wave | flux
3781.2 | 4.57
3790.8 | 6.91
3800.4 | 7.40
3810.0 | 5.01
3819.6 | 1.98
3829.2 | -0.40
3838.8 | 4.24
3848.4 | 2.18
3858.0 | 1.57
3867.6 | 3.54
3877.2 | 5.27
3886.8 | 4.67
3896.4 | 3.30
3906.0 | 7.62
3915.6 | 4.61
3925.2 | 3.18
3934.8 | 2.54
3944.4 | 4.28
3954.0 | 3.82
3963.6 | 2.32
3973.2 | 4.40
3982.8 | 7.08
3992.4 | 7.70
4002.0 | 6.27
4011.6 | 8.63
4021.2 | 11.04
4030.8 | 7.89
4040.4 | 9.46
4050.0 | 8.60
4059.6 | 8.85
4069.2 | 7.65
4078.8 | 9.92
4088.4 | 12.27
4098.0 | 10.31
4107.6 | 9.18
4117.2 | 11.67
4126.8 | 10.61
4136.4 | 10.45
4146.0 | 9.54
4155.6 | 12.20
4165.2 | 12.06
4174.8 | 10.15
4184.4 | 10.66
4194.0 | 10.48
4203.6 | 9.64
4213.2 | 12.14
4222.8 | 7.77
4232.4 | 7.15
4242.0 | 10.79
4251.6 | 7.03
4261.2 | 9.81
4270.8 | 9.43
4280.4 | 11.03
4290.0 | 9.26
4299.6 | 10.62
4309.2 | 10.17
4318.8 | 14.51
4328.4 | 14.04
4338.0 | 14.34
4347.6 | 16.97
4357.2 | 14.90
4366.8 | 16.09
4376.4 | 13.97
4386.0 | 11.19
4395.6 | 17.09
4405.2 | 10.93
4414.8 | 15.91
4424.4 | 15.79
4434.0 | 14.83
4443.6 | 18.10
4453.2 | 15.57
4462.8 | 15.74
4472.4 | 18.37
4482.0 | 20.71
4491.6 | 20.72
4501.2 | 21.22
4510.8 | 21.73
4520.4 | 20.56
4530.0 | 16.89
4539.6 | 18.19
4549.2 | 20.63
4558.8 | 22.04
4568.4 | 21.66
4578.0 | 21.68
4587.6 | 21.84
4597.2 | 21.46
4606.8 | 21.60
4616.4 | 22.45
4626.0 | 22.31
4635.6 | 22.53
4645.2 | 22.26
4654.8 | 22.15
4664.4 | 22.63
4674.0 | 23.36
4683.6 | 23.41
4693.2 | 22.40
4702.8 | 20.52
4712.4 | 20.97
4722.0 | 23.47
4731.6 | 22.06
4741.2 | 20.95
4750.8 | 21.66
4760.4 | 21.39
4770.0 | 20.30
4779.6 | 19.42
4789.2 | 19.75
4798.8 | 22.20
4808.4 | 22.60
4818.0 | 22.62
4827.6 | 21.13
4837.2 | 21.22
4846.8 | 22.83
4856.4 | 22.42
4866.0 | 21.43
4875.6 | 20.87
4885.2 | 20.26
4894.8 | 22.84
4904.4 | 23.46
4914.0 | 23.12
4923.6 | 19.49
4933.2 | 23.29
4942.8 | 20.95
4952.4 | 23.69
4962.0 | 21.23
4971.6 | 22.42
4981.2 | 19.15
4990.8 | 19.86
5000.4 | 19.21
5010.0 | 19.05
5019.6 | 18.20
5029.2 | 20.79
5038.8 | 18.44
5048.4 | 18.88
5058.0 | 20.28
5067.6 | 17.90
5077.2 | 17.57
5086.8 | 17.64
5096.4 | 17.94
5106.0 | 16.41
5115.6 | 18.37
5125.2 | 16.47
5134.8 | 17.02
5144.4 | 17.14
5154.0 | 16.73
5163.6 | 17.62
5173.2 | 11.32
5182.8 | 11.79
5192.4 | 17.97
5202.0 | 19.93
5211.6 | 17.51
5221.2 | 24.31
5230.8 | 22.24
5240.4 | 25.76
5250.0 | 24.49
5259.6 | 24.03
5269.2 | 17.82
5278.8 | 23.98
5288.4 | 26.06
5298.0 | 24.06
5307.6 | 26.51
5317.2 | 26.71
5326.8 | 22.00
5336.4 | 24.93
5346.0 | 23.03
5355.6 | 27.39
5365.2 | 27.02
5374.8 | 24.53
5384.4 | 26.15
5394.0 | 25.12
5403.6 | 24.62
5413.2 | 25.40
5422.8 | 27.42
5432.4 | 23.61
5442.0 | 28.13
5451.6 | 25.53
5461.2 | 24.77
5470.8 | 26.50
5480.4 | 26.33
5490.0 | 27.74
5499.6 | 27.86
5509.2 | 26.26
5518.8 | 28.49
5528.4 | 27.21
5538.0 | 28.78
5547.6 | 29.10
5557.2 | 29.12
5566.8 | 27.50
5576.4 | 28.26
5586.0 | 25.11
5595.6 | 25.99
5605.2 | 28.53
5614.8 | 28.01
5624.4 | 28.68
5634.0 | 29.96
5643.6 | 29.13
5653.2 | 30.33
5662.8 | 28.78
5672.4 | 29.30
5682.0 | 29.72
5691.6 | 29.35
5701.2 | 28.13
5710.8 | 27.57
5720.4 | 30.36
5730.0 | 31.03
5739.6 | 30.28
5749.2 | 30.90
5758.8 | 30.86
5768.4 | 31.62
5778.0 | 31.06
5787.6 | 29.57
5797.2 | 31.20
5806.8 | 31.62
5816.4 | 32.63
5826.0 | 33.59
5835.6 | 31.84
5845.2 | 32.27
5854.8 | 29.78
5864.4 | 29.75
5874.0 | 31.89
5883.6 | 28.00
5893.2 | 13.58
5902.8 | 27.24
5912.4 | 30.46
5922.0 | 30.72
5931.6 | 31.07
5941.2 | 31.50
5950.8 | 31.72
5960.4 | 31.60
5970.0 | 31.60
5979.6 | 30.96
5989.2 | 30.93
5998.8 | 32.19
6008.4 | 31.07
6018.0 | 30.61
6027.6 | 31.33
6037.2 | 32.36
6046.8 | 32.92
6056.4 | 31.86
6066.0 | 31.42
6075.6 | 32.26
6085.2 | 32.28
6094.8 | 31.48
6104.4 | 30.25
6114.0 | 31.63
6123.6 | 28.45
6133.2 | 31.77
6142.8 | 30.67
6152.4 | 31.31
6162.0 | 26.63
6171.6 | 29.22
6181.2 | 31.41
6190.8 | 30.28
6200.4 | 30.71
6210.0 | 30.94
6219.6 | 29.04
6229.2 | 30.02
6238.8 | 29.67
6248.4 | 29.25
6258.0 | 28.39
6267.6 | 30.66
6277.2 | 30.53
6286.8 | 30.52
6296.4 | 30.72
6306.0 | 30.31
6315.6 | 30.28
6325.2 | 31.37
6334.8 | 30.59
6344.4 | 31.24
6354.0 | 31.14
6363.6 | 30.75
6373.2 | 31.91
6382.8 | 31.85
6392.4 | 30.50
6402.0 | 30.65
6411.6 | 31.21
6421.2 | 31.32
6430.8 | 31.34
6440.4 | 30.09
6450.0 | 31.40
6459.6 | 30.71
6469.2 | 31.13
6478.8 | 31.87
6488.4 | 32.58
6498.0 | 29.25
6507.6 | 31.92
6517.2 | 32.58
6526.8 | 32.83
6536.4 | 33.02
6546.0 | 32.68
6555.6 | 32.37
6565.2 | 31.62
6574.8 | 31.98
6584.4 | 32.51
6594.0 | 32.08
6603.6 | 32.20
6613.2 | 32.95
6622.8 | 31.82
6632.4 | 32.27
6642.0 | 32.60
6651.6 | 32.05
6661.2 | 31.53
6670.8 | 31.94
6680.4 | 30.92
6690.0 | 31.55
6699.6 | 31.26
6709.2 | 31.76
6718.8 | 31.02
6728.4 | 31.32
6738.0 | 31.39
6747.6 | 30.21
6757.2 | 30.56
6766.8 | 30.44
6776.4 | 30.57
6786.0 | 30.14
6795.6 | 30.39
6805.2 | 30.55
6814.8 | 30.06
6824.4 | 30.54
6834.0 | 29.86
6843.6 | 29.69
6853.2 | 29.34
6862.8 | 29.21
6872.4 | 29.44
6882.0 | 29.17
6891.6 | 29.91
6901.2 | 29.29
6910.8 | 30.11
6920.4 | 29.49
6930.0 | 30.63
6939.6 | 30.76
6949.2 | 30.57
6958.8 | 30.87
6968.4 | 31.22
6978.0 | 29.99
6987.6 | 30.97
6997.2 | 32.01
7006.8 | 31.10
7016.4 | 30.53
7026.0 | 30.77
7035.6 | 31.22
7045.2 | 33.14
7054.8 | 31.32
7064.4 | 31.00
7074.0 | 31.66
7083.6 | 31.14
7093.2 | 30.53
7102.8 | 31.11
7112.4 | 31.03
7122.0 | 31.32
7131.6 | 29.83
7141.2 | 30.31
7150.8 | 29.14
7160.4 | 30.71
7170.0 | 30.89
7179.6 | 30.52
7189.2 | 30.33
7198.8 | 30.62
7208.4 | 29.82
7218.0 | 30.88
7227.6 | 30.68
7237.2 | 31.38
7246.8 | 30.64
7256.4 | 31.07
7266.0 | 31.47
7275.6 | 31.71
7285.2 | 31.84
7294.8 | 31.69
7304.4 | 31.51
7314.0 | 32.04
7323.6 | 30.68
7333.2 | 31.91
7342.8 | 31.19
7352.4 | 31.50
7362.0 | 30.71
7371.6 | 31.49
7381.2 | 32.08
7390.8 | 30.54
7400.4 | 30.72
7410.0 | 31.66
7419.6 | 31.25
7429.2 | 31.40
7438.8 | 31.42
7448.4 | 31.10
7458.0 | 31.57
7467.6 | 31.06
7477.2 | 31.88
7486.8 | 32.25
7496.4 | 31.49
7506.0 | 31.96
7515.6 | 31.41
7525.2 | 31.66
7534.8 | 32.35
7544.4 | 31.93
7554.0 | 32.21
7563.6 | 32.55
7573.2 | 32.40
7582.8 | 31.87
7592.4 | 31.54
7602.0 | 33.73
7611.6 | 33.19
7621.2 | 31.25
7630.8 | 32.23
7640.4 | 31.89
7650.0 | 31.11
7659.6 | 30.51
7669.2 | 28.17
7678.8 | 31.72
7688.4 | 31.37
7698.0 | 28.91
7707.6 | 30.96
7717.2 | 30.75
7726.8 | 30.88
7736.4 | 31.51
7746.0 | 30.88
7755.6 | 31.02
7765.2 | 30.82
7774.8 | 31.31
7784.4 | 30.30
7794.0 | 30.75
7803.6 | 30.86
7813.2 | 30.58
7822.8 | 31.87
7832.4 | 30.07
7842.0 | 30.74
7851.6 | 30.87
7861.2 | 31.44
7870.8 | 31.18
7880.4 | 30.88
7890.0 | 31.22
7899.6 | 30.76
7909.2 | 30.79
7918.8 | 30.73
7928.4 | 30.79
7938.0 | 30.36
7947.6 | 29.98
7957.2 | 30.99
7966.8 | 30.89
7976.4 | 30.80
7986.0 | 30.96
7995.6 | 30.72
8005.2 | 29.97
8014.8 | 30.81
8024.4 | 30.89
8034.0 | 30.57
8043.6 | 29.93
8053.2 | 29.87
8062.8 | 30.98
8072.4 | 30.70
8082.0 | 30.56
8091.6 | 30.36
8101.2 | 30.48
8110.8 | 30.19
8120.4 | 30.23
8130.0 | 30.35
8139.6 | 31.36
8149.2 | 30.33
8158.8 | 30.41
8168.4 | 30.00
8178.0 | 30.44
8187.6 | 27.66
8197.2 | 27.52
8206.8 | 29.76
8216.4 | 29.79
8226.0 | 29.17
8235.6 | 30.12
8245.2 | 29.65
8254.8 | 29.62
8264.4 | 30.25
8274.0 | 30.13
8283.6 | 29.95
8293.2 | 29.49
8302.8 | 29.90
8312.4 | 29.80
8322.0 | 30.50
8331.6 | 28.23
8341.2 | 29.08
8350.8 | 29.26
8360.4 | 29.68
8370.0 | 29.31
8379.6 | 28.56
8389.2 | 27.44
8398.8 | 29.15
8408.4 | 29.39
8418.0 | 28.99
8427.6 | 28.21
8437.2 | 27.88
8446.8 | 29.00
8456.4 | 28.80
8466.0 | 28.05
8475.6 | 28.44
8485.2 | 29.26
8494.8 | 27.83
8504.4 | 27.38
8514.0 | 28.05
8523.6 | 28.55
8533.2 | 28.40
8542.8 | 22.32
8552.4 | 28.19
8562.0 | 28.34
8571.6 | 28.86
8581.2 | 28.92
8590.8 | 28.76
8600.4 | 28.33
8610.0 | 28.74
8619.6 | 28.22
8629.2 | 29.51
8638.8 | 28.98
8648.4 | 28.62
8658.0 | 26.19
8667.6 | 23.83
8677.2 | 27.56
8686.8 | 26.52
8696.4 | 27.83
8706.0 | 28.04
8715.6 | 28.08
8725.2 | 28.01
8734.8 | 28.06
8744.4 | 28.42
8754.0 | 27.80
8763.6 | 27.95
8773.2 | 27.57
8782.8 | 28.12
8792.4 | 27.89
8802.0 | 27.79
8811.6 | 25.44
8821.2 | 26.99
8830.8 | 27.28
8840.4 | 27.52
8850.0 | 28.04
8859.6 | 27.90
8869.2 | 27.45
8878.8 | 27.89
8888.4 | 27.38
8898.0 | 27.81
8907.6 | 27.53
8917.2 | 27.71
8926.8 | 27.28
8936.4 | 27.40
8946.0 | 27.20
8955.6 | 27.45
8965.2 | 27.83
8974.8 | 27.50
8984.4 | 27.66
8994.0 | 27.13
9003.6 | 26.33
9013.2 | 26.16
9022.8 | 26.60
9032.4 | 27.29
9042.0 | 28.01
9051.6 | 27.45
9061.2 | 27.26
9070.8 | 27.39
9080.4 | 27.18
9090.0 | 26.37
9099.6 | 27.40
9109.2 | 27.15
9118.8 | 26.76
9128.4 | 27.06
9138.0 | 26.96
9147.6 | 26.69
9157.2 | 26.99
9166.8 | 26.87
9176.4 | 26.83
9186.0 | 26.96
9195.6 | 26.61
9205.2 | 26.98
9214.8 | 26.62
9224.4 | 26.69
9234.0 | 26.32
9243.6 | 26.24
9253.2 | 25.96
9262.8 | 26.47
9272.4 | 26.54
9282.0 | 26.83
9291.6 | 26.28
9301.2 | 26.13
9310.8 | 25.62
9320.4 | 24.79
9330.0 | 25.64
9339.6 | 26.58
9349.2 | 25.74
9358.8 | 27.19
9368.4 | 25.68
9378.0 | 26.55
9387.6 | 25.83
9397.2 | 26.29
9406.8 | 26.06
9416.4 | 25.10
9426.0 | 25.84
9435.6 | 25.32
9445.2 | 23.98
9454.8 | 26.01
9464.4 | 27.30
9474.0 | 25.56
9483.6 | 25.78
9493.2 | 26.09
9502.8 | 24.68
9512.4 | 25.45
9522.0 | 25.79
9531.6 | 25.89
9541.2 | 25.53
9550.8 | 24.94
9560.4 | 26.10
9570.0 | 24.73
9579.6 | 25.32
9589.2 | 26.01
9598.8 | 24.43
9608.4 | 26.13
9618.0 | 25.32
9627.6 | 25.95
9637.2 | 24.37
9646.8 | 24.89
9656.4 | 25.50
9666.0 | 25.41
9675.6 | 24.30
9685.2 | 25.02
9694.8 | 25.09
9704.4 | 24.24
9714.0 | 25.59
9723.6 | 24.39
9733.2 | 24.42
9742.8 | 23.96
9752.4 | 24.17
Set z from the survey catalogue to 0.00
